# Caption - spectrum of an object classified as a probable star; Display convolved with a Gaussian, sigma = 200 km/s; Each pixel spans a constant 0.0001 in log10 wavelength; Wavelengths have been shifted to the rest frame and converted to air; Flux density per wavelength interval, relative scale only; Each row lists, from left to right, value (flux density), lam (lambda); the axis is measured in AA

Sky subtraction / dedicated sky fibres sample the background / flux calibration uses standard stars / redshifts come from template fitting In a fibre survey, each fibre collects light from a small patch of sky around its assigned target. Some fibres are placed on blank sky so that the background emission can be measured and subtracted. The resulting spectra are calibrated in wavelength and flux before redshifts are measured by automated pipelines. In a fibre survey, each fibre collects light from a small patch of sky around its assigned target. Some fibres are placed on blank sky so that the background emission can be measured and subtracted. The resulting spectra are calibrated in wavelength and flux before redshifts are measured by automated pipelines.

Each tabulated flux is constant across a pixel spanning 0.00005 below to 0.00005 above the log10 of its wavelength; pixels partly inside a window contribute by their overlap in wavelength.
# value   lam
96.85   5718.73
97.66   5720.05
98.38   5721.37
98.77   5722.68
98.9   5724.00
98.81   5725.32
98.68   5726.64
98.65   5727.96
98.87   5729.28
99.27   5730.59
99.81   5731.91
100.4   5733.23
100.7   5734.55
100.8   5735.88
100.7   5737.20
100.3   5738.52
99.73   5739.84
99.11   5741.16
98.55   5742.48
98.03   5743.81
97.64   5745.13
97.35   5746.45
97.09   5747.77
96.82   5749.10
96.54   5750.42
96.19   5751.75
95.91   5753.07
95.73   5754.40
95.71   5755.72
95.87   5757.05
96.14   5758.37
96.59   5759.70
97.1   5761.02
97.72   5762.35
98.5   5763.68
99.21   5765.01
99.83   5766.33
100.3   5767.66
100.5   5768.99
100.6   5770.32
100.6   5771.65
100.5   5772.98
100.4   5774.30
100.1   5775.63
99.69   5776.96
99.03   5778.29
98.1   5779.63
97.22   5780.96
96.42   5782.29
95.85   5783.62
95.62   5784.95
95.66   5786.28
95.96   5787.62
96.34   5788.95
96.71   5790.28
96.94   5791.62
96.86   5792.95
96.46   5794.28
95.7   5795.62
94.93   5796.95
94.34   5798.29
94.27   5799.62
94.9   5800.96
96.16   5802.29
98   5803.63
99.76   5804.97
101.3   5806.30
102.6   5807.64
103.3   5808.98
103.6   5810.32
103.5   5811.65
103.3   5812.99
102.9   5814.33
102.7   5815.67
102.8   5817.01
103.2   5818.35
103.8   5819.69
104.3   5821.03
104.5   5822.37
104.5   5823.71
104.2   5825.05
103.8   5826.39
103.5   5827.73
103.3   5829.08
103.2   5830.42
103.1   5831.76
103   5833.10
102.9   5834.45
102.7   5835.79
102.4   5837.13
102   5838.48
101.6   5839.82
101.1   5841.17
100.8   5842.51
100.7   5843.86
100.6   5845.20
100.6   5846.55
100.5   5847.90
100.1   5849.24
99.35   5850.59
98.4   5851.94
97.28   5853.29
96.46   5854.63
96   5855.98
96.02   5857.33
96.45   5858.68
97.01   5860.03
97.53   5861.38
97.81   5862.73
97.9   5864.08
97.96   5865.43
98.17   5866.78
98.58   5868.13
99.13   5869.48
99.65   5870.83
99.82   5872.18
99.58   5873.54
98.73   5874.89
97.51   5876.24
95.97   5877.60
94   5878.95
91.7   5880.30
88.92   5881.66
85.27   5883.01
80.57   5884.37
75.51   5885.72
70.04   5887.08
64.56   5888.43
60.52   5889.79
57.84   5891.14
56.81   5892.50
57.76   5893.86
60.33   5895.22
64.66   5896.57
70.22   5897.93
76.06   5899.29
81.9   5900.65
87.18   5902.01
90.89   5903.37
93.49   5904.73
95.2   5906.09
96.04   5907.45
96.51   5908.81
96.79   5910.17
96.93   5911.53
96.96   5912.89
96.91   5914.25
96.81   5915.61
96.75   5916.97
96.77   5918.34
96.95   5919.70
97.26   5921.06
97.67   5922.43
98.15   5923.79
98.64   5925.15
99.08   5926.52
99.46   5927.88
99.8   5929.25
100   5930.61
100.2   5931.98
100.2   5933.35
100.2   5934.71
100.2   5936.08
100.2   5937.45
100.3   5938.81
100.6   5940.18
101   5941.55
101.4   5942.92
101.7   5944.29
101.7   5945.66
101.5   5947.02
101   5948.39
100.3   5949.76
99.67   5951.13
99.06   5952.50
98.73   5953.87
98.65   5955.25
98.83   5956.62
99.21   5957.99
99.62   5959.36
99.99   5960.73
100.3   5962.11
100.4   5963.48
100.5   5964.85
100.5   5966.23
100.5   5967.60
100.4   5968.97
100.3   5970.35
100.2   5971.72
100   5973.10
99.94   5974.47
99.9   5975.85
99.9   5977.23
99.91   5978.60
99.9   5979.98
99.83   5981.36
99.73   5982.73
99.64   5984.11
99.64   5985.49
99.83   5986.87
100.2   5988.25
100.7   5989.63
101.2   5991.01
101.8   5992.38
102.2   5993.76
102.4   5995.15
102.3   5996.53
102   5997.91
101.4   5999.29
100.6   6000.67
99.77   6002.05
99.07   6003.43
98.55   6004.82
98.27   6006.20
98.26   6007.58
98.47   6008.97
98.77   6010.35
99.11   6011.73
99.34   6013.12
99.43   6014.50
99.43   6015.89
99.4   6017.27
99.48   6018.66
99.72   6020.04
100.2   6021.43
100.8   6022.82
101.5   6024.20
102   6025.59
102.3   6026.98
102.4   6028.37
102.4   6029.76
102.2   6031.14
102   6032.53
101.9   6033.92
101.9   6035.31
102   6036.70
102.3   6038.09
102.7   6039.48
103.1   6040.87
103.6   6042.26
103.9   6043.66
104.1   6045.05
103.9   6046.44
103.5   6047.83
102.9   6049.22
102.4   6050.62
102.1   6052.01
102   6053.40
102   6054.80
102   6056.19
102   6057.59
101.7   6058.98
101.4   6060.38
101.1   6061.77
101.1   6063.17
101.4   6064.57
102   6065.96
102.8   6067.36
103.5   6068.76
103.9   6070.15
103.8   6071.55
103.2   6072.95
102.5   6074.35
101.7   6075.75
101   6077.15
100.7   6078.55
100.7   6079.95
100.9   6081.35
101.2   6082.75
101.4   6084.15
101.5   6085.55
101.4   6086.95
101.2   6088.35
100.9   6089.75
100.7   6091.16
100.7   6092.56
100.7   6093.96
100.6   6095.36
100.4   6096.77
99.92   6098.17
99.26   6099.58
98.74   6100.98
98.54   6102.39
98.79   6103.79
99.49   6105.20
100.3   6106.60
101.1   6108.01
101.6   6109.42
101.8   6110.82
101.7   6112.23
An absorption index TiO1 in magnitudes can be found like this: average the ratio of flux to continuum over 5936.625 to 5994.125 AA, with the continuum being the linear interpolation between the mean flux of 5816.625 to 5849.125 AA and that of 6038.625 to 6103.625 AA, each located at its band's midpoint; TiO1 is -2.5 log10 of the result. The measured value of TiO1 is 0.020 mag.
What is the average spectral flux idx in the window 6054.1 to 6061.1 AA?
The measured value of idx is 102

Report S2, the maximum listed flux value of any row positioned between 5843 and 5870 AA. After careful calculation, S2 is 100.7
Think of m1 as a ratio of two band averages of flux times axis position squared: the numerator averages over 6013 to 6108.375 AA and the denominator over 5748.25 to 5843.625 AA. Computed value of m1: 1.1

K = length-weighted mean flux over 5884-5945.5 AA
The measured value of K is 89.2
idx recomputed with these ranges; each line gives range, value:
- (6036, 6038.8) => 102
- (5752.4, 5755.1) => 96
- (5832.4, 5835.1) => 103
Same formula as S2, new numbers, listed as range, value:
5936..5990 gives 101.7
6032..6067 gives 104.1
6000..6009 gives 100.6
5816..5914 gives 104.5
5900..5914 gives 96.96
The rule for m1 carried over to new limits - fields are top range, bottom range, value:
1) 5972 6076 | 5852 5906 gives 1.23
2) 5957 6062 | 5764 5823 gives 1.09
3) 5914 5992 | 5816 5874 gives 1.03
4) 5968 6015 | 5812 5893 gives 1.09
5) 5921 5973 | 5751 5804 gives 1.09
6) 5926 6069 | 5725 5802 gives 1.12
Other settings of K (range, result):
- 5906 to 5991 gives 99.4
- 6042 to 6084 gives 102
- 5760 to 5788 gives 98.5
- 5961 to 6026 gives 100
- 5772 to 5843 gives 100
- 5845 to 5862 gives 98.1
